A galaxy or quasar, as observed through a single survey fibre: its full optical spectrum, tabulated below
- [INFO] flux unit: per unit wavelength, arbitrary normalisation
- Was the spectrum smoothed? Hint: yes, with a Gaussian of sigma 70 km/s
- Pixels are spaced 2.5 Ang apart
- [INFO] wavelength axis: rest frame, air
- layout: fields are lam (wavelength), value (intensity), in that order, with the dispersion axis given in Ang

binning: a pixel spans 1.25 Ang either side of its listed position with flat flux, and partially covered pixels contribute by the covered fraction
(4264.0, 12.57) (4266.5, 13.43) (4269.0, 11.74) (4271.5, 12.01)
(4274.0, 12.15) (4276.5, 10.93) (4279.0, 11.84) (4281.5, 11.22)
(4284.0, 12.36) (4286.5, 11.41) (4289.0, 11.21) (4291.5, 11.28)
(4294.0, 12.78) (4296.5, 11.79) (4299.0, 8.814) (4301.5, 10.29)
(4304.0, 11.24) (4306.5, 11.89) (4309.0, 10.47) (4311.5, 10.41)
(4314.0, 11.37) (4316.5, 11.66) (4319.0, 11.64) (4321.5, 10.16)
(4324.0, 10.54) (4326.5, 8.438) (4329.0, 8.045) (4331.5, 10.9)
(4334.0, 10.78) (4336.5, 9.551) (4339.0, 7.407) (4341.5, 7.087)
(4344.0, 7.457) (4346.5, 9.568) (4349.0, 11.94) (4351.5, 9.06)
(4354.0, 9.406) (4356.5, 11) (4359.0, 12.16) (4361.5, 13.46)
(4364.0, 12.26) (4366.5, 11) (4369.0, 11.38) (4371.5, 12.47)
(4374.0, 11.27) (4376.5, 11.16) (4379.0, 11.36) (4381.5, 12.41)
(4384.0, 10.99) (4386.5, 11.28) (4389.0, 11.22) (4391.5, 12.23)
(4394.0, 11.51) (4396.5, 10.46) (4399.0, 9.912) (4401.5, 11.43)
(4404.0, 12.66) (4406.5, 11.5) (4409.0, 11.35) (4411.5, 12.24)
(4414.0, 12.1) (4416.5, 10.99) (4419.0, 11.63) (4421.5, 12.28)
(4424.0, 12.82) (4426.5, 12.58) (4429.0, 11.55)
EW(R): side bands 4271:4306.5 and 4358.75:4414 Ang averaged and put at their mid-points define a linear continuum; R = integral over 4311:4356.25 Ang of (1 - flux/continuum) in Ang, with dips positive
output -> 6.8 Ang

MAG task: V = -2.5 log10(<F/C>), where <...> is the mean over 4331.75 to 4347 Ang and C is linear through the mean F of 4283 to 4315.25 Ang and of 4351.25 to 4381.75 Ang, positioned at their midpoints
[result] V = 0.28 mag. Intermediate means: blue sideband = 11.2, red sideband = 11.5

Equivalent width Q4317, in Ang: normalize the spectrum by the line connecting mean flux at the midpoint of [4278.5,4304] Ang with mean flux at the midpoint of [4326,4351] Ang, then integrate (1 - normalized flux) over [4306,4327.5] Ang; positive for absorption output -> -1.2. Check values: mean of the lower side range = 11.3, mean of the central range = 10.7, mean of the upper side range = 9.14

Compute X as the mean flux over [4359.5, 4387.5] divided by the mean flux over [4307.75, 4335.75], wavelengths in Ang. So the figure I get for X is 1.13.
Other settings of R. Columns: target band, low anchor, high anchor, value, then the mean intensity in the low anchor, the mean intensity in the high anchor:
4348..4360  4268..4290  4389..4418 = 0.9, 11.7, 11.5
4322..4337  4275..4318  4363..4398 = 2.1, 11.2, 11.5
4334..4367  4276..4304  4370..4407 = 3.7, 11.3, 11.5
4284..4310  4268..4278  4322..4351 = -1.0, 11.7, 9.27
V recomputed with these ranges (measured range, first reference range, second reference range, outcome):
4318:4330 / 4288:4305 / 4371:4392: 0.15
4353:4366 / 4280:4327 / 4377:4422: -0.03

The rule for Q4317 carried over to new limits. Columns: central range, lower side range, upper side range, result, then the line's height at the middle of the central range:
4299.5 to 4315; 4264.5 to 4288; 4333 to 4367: 0.45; 11.2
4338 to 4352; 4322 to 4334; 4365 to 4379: 2.18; 10.4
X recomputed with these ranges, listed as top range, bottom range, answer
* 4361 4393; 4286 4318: 1.05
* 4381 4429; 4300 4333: 1.11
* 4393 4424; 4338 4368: 1.13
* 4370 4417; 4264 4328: 1.02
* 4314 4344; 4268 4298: 0.82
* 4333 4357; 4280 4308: 0.82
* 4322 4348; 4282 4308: 0.80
